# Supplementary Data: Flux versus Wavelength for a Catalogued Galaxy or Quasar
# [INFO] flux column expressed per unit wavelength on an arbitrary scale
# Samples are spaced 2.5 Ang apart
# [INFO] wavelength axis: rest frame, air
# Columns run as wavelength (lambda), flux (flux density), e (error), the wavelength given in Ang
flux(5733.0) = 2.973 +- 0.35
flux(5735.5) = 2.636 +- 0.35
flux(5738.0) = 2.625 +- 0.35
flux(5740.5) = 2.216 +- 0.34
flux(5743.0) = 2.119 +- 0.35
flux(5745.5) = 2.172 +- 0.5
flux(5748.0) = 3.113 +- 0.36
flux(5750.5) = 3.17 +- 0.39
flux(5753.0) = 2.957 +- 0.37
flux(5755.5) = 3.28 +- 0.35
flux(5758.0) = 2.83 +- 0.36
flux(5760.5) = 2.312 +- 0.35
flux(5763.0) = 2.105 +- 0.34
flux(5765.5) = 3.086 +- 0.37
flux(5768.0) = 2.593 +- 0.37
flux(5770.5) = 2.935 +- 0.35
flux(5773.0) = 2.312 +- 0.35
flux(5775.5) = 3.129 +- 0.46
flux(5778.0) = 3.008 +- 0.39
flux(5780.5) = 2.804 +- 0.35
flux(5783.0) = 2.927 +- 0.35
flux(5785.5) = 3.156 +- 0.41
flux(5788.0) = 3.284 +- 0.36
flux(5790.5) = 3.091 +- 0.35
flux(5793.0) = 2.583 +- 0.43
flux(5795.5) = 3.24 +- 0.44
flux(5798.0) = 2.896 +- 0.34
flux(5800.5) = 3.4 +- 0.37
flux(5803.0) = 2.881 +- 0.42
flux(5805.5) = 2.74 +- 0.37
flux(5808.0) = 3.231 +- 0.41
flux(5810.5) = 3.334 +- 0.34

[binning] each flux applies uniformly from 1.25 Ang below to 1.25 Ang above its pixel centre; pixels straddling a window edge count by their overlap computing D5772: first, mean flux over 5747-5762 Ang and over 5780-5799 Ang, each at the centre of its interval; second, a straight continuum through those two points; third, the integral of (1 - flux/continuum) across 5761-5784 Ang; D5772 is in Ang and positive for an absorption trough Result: 1.7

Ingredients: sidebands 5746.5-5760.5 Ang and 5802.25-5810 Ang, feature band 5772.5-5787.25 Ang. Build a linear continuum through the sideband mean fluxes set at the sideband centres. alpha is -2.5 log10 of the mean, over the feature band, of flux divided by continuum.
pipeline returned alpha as 0.02 mag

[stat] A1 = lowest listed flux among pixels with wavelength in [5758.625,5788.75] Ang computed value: 2.105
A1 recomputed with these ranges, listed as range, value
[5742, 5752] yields 2.119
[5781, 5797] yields 2.583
